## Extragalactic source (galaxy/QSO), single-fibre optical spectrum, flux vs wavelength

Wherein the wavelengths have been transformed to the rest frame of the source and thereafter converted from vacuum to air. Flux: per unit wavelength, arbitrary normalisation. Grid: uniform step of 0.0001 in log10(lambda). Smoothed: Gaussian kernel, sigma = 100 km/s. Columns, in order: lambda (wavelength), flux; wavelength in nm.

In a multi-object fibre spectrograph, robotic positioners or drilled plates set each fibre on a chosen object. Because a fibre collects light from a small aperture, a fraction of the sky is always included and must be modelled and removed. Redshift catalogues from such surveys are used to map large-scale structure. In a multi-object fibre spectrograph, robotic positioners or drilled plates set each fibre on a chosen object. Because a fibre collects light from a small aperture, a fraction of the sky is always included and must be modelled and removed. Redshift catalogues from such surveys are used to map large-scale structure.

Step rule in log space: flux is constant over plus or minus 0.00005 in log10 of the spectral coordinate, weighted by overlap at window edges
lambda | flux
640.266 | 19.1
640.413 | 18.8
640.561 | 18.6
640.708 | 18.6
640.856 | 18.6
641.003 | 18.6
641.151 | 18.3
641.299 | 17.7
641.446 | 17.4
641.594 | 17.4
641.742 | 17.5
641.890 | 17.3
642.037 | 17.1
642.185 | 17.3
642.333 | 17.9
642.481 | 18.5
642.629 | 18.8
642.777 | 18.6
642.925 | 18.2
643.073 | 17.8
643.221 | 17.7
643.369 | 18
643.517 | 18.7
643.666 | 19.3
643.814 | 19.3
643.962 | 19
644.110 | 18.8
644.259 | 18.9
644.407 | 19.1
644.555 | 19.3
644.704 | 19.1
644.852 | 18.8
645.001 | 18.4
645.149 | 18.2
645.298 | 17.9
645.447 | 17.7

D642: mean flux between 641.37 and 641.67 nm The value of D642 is 17.4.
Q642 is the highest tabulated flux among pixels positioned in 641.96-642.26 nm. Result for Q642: 17.3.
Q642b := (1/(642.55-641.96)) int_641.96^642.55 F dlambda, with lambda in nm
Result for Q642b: 17.7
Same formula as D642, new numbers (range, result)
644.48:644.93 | 19.1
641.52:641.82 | 17.4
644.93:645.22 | 18.3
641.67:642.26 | 17.3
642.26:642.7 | 18.4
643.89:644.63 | 19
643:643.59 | 18.1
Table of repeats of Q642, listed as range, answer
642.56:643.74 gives 19.3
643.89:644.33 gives 19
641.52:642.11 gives 17.5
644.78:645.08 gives 18.8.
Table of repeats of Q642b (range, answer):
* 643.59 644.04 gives 19.2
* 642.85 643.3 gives 17.9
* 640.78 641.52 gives 18.1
